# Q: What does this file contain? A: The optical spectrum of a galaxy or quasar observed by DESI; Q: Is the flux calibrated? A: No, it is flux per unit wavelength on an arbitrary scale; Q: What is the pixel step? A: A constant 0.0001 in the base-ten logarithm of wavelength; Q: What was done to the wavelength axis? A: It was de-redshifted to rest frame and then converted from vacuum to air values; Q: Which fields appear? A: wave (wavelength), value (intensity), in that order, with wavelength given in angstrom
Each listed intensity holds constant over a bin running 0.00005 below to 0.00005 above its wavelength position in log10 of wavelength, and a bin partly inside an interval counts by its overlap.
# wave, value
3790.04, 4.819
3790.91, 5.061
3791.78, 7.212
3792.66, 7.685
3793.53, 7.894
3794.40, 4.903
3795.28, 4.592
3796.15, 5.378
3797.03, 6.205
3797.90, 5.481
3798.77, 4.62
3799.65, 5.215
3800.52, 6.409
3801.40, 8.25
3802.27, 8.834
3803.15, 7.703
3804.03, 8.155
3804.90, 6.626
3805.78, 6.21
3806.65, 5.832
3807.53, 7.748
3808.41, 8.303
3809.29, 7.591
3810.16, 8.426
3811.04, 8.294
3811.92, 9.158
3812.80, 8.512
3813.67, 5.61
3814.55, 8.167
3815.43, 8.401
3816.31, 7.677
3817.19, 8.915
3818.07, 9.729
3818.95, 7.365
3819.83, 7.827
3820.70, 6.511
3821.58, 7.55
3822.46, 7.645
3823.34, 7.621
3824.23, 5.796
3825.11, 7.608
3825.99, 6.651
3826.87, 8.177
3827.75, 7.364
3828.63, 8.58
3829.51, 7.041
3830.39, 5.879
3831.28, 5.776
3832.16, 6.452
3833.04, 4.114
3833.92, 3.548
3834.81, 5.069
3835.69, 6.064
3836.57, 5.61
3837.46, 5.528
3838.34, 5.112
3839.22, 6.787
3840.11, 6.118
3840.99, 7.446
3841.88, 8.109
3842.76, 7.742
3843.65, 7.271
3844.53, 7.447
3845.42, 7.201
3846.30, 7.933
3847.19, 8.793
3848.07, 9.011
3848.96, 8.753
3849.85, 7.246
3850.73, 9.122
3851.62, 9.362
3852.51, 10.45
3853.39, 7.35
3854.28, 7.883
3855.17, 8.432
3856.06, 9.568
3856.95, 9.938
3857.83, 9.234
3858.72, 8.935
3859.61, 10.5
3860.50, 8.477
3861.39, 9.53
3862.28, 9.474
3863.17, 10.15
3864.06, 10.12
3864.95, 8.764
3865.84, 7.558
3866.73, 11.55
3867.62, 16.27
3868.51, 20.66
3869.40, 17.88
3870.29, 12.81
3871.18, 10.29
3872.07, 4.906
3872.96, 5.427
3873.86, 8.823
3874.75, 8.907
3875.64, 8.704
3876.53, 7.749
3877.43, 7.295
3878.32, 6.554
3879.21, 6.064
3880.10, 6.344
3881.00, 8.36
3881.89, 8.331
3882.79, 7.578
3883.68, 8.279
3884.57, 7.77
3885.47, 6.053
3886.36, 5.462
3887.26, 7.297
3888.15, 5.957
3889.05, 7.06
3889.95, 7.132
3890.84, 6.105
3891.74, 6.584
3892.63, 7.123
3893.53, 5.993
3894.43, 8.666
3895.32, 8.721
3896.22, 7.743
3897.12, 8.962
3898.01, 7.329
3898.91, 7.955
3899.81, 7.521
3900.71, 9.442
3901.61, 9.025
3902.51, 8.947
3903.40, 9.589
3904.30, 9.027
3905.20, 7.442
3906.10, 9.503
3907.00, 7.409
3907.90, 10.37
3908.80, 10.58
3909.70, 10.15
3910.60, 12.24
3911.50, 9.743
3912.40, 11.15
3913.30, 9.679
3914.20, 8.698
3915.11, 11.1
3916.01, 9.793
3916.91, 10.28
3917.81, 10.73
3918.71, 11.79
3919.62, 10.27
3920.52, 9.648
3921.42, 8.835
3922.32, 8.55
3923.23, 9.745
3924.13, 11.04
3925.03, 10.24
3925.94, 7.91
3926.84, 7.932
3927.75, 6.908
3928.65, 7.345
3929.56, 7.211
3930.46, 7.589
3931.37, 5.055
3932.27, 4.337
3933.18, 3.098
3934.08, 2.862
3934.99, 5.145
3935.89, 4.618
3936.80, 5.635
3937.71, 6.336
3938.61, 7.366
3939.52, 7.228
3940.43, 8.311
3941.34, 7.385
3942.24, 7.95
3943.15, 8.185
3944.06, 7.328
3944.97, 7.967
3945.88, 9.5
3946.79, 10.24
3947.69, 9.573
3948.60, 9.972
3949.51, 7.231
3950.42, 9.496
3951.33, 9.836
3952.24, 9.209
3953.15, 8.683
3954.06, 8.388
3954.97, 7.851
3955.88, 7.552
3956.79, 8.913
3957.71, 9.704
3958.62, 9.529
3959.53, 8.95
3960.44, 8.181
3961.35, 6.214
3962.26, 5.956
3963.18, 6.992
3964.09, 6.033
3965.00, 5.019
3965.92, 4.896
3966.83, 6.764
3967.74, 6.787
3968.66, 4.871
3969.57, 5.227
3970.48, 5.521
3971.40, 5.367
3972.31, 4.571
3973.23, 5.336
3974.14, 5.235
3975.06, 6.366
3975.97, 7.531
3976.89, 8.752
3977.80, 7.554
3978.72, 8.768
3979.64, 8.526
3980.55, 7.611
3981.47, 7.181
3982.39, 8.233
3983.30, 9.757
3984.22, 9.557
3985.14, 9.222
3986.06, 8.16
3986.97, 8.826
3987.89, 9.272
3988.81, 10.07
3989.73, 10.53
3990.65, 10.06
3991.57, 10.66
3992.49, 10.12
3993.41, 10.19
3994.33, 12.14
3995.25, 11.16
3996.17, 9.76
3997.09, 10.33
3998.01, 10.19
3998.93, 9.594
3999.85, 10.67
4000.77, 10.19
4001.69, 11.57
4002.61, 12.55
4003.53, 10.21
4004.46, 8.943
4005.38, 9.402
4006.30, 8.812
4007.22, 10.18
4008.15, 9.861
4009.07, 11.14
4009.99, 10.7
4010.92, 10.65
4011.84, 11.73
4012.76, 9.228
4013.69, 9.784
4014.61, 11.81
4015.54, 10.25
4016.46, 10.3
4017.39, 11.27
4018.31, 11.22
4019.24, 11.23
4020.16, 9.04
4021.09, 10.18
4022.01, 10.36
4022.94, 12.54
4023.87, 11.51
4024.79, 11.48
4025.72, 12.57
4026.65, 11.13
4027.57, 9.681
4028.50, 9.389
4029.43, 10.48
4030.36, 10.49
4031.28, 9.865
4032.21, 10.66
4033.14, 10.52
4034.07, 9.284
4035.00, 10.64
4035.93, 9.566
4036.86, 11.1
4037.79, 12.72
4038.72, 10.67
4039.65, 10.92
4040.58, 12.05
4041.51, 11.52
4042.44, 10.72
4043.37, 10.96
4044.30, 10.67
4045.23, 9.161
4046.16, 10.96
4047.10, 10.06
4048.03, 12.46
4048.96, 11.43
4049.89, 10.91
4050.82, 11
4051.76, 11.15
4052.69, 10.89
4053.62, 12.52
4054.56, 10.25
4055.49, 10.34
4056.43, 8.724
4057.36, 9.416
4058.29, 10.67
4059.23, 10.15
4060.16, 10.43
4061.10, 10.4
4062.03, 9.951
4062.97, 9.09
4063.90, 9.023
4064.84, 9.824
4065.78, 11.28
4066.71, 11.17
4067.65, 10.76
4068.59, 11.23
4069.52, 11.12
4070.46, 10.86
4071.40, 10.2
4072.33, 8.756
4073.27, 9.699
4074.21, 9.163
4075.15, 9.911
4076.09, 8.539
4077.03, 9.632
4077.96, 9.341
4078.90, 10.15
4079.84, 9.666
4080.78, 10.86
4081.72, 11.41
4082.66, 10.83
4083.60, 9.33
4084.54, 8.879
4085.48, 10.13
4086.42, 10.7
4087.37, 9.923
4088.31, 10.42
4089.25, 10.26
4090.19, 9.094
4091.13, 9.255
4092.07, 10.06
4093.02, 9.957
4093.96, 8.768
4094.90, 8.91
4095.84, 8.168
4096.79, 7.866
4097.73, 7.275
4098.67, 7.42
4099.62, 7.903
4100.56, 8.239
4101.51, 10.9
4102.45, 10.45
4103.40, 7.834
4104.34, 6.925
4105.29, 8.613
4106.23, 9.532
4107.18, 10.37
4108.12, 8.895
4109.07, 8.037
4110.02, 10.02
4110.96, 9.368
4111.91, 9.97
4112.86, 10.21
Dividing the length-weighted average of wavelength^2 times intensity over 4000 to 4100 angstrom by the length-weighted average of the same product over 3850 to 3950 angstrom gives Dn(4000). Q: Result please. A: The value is 1.3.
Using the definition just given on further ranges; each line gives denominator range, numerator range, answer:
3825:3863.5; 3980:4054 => 1.49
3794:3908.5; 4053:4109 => 1.37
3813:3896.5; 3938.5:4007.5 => 1.12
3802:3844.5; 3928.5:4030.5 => 1.32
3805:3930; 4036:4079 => 1.38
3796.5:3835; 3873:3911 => 1.17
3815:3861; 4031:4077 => 1.54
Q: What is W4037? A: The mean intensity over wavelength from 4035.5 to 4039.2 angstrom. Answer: 11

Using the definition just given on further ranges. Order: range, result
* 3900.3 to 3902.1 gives 9.21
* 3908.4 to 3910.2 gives 10.4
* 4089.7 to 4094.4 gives 9.44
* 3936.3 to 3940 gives 6.62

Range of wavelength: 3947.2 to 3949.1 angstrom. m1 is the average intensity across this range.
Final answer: 9.76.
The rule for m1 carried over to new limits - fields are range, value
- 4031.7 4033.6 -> 10.6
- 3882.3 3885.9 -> 7.43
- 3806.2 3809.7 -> 7.35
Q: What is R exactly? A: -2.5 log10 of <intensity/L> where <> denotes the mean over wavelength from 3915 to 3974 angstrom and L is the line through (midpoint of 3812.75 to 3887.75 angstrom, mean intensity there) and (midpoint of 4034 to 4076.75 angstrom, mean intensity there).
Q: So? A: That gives 0.201 mag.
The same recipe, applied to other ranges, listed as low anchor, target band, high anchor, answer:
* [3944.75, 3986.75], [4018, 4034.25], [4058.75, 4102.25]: -0.22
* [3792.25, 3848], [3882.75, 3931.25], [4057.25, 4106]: -0.09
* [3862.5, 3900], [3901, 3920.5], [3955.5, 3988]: -0.21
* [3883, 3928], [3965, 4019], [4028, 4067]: 0.10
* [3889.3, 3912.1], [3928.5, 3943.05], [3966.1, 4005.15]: 0.37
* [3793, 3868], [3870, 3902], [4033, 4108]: 0.08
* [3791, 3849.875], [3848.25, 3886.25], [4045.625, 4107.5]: -0.21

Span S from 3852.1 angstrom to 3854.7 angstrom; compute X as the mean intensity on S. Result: 8.56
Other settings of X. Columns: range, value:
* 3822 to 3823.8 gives 7.58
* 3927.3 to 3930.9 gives 7.27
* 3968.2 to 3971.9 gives 5.24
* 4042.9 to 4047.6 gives 10.4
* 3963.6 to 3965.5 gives 5.54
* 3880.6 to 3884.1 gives 8.14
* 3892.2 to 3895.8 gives 7.62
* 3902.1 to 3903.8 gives 9.31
